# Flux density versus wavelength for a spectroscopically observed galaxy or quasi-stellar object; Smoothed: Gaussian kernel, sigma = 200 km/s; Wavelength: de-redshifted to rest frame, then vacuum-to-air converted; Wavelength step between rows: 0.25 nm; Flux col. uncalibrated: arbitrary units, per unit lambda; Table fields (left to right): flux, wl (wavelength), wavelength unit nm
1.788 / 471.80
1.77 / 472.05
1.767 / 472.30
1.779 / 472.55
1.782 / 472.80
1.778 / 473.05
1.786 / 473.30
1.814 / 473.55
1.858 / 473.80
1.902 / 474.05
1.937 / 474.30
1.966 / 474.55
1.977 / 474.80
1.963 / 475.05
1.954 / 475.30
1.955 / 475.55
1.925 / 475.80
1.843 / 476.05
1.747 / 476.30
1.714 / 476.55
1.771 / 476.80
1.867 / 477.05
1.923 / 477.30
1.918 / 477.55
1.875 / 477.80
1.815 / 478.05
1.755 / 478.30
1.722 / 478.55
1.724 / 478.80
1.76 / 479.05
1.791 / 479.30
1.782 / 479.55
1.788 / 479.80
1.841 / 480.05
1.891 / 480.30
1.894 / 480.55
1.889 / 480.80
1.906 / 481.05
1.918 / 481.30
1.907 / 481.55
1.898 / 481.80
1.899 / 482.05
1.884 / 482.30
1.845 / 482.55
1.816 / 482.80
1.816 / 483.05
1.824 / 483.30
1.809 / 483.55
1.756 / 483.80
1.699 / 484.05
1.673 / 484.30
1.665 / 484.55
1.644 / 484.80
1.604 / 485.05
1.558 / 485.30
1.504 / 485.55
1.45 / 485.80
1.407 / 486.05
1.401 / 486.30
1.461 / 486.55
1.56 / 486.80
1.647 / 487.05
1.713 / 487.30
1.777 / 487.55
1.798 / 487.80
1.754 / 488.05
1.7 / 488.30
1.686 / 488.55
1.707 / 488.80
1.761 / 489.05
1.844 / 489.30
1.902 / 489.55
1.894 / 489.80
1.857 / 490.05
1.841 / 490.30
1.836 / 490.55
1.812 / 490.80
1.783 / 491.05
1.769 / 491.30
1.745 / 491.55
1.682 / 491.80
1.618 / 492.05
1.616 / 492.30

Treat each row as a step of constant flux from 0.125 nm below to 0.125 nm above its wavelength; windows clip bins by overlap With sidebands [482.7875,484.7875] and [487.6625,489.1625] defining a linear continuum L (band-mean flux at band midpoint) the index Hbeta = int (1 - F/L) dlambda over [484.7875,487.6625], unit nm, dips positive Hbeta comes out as 0.30 nm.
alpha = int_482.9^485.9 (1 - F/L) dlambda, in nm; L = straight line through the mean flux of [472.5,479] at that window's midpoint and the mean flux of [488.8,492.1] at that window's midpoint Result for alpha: 0.24 nm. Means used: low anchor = 1.85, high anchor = 1.8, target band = 1.67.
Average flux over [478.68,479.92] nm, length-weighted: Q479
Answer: 1.77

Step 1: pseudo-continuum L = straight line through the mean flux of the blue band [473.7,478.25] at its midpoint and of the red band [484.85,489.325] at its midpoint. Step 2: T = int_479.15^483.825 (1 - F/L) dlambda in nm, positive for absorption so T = -0.261 nm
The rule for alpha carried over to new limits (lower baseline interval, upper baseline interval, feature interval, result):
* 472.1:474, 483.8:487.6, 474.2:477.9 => -0.30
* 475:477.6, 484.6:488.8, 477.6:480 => 0.03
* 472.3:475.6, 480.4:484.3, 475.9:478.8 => 0.08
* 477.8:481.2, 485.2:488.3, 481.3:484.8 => -0.20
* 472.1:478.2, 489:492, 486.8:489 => 0.12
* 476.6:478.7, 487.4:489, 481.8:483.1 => -0.05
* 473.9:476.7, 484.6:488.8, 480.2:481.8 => -0.14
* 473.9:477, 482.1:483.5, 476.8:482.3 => 0.04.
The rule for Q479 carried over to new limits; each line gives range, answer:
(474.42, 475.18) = 1.97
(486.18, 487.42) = 1.56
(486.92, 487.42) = 1.68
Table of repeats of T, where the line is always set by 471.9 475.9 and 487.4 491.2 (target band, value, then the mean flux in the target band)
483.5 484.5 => 0.05 nm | 1.72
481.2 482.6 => -0.05 nm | 1.89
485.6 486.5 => 0.19 nm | 1.43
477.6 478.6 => 0.02 nm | 1.81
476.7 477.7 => -0.01 nm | 1.87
